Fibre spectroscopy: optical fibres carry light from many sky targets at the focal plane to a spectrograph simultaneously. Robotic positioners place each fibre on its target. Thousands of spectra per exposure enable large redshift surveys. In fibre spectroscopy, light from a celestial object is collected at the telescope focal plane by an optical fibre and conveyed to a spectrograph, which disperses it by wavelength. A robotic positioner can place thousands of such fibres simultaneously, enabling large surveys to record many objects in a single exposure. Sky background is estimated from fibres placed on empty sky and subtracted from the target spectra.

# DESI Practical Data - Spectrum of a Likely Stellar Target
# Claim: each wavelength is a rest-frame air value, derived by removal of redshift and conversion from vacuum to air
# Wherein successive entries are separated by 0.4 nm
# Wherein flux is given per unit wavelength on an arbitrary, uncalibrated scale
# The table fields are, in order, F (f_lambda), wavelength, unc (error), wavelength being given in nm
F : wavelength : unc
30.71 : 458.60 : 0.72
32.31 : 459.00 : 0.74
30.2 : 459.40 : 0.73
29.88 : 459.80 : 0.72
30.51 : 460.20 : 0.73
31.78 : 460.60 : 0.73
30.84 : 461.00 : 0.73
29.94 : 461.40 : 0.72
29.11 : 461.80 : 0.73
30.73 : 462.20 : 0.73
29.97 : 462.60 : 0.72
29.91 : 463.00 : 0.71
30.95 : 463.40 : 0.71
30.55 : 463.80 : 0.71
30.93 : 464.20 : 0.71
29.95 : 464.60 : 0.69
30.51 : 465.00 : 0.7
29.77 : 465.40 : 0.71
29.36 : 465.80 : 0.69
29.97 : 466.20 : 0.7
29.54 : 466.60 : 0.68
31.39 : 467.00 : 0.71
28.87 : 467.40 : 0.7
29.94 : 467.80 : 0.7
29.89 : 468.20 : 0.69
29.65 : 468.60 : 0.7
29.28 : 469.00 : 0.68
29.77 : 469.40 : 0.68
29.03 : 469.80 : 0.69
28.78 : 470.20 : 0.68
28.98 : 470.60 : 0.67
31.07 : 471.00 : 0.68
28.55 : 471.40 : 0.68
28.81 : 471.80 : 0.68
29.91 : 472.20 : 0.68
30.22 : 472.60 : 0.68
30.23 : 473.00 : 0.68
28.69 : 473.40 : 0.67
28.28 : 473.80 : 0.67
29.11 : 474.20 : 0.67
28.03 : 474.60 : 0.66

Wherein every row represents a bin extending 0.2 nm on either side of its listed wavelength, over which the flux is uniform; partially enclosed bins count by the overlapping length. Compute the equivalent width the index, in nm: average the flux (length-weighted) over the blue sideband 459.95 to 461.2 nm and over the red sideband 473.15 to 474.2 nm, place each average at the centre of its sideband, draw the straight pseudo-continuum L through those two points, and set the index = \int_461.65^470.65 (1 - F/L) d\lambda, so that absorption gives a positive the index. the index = 0.04 nm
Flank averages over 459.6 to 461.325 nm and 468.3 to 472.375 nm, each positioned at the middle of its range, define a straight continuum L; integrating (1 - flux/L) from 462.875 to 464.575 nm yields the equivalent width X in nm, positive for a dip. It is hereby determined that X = -0.02 nm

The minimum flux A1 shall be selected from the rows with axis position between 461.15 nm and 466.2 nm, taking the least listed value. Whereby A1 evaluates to 29.11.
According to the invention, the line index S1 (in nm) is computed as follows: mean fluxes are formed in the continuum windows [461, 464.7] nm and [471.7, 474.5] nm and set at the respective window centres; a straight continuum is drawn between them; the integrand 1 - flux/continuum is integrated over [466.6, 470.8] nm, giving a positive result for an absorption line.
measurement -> 0.02 nm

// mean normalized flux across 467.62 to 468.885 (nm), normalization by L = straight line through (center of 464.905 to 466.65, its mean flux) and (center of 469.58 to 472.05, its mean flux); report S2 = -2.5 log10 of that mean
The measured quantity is -0.010 mag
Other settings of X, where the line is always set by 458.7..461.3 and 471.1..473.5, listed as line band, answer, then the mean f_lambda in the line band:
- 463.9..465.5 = 0.00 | 30.3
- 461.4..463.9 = 0.03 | 30.2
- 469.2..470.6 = 0.03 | 29.2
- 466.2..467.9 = 0.01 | 29.9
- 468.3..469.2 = 0.01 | 29.5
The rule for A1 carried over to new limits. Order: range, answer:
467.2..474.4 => 28.28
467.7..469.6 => 29.28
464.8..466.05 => 29.36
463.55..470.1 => 28.87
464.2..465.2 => 29.95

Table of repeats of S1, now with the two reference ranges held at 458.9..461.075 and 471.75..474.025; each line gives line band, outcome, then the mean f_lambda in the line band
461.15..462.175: 0.029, 29.8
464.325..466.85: 0.026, 29.9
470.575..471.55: -0.003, 29.7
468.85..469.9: 0.014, 29.4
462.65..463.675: 0.004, 30.4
